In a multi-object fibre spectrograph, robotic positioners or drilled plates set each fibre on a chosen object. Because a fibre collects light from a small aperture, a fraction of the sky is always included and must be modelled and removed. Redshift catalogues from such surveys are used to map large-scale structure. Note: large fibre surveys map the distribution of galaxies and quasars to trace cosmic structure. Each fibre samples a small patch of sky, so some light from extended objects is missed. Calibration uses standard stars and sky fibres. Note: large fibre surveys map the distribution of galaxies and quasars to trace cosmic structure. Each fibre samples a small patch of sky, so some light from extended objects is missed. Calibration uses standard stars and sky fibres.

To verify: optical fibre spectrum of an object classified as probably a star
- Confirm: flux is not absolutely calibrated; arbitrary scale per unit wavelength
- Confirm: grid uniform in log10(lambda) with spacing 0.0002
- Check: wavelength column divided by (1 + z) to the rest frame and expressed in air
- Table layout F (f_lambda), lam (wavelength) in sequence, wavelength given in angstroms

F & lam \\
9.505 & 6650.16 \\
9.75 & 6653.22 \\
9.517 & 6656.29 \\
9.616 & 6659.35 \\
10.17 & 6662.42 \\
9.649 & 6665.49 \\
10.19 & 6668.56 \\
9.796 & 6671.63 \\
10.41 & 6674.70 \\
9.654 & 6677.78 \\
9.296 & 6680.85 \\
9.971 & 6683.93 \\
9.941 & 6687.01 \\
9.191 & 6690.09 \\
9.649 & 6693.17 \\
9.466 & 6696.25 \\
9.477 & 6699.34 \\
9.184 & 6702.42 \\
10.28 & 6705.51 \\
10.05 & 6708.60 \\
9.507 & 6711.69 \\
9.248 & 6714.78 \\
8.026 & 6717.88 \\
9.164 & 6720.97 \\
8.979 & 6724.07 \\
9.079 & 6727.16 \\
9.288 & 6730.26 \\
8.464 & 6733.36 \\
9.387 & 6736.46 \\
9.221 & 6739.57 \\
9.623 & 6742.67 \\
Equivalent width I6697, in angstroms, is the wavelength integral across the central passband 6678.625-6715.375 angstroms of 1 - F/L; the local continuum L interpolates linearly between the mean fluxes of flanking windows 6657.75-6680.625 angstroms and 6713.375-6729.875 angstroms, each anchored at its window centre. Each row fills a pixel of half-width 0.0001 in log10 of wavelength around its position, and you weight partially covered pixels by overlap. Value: -0.9 angstroms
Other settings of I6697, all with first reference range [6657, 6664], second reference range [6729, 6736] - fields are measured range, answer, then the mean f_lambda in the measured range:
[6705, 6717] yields -0.5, 9.62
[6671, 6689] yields -0.4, 9.83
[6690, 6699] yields -0.1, 9.48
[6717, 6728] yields 0.3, 8.85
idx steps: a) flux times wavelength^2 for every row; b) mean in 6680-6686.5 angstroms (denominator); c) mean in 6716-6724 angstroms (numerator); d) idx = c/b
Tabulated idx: 0.9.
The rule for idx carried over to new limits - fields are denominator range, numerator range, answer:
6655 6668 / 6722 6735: 0.94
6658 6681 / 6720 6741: 0.94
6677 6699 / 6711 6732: 0.95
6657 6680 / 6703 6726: 0.95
